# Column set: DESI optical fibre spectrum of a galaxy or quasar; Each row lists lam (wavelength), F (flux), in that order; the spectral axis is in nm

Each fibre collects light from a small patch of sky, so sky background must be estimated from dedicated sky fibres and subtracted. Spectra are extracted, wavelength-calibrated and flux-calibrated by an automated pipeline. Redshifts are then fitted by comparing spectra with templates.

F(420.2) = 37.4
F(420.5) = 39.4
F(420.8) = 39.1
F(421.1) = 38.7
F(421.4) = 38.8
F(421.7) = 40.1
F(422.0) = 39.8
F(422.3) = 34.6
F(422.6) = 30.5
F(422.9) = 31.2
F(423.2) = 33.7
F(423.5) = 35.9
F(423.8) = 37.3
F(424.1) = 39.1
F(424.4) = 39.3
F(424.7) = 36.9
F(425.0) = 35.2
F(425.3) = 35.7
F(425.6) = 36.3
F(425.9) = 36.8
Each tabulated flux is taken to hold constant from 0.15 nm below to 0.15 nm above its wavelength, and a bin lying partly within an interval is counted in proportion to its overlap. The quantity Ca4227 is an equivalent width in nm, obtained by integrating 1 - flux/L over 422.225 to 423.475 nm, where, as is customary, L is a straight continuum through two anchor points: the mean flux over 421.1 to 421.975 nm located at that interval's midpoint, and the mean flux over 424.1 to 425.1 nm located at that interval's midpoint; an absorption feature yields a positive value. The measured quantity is 0.19 nm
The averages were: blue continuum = 39.4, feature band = 32.7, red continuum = 37.5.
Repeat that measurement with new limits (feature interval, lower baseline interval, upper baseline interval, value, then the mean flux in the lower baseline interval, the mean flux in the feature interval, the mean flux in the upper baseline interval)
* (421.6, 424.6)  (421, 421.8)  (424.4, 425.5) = 0.14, 39.2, 36.1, 36.4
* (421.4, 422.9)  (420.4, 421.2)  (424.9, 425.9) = 0.09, 39.1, 36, 35.9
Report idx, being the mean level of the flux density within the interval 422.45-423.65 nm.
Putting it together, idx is 32.8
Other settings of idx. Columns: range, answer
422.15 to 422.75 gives 32.6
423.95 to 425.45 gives 37.2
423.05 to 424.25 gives 36.5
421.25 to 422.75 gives 36.8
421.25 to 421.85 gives 39.4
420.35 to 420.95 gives 39.2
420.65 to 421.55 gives 38.9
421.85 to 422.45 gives 37.2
